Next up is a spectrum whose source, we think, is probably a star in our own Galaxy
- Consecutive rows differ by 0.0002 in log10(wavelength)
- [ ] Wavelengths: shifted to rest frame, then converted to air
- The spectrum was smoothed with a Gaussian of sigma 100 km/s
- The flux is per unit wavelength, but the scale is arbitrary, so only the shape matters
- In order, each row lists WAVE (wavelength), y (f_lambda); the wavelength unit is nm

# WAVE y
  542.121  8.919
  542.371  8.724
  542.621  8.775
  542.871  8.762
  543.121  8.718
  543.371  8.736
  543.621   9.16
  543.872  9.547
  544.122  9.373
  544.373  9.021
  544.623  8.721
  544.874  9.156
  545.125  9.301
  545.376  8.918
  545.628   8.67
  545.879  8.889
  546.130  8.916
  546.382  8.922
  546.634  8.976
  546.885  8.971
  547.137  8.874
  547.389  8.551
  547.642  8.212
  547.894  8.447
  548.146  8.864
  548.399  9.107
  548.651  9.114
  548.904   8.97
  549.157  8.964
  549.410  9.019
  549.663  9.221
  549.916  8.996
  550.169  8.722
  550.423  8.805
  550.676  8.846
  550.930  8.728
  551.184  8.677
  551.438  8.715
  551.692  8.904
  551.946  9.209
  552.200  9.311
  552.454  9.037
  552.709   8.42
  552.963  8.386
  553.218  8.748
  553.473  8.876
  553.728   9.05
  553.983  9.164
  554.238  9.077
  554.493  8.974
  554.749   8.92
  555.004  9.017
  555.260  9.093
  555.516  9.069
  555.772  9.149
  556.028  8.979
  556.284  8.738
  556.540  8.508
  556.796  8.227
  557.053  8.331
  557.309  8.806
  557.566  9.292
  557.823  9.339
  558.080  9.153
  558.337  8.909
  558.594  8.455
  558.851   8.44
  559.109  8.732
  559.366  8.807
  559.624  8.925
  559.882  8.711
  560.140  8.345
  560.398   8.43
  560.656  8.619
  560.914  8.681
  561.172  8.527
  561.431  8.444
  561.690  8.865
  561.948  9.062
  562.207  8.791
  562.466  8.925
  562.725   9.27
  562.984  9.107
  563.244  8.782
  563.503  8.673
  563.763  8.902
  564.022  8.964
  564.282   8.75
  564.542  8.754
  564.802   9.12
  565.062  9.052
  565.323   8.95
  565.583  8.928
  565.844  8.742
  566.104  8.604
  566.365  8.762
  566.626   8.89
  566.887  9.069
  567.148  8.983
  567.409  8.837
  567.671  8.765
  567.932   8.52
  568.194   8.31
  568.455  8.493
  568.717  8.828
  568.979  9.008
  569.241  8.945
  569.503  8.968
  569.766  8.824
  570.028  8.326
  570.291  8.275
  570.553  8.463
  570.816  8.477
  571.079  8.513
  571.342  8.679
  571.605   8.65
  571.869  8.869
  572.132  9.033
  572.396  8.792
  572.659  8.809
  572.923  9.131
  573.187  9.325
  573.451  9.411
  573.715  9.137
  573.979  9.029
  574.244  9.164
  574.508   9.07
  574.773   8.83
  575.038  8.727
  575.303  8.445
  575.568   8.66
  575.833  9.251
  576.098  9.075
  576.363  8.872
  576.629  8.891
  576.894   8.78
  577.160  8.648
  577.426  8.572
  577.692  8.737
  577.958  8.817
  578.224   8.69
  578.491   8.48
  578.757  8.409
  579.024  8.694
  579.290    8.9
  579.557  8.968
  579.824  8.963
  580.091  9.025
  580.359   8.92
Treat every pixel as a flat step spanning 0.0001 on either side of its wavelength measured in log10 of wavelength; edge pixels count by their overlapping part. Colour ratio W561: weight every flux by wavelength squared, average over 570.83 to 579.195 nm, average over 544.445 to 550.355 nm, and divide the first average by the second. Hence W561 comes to 1.1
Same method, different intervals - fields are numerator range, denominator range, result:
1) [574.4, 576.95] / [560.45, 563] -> 1.06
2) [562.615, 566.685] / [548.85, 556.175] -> 1.04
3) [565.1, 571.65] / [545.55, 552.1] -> 1.06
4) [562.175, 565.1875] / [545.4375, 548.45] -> 1.08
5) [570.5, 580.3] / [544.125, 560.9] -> 1.08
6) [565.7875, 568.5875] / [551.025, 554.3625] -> 1.03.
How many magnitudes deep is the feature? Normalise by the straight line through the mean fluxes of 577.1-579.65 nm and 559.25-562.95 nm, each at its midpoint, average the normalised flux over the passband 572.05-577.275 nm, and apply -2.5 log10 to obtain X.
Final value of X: -0.031 mag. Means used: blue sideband 8.75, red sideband 8.69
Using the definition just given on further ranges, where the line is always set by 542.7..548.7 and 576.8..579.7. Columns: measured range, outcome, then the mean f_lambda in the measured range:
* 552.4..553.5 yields 0.03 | 8.65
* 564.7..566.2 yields -0.01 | 8.9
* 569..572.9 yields 0.00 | 8.71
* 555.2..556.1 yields -0.03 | 9.07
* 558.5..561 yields 0.03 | 8.62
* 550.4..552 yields 0.01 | 8.83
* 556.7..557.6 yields 0.03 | 8.61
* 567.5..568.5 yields 0.03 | 8.54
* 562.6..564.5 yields -0.01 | 8.91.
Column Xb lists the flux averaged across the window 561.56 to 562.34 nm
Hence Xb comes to 8.91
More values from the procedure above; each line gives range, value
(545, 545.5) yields 9.11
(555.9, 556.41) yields 8.86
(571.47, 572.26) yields 8.85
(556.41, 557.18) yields 8.36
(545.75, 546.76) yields 8.93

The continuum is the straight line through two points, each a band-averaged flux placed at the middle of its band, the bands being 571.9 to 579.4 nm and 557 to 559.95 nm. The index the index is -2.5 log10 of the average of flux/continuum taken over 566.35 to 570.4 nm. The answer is 0.01 mag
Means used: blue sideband 8.84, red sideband 8.87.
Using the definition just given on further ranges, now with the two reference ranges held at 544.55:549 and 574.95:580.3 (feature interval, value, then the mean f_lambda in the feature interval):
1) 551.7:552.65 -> -0.03 mag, 9.1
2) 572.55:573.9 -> -0.04 mag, 9.16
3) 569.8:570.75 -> 0.05 mag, 8.42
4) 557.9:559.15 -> 0.01 mag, 8.76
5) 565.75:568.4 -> 0.01 mag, 8.74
